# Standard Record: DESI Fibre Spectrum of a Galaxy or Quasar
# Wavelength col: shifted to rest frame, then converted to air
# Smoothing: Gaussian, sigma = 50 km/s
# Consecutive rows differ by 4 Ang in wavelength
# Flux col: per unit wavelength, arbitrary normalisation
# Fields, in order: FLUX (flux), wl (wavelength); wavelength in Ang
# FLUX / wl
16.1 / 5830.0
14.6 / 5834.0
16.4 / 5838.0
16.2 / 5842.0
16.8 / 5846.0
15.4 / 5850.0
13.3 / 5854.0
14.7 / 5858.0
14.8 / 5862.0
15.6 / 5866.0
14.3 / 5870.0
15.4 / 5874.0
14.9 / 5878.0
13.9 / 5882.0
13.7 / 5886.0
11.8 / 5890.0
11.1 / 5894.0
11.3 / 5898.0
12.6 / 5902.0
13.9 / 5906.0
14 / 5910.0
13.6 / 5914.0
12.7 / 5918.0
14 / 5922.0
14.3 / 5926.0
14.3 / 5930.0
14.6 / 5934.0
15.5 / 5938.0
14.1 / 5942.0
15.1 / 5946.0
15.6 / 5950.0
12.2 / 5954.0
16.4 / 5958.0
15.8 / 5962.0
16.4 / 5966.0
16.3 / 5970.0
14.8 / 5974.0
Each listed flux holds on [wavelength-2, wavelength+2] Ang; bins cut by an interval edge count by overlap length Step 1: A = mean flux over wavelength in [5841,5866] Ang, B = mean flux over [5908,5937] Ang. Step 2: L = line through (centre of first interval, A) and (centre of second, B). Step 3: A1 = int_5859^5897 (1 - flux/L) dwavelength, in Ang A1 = 2.3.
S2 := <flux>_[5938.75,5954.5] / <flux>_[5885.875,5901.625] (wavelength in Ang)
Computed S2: 1.2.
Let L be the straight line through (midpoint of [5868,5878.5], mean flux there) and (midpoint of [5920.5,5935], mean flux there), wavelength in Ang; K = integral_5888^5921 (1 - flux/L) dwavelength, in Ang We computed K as 4.2 Ang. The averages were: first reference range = 14.9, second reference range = 14.3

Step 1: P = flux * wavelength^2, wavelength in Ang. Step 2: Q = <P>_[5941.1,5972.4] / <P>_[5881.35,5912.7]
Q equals 1.22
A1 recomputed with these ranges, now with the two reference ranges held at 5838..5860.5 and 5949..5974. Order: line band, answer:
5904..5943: 3.3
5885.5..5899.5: 3.2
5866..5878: 0.3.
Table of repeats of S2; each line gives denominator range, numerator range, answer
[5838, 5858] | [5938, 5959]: 0.95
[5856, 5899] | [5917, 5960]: 1.05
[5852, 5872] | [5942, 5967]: 1.04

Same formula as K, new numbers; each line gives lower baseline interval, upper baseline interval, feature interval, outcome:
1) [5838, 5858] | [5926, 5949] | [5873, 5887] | 0.7 Ang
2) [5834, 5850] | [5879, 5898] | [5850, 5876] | -0.4 Ang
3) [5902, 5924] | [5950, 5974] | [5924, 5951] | -0.5 Ang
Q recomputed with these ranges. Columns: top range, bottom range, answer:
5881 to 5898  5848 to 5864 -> 0.86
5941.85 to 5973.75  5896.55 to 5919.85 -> 1.19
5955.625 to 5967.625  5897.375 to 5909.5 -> 1.27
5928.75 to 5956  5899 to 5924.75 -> 1.09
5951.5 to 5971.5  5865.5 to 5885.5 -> 1.08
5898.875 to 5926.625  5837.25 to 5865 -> 0.90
